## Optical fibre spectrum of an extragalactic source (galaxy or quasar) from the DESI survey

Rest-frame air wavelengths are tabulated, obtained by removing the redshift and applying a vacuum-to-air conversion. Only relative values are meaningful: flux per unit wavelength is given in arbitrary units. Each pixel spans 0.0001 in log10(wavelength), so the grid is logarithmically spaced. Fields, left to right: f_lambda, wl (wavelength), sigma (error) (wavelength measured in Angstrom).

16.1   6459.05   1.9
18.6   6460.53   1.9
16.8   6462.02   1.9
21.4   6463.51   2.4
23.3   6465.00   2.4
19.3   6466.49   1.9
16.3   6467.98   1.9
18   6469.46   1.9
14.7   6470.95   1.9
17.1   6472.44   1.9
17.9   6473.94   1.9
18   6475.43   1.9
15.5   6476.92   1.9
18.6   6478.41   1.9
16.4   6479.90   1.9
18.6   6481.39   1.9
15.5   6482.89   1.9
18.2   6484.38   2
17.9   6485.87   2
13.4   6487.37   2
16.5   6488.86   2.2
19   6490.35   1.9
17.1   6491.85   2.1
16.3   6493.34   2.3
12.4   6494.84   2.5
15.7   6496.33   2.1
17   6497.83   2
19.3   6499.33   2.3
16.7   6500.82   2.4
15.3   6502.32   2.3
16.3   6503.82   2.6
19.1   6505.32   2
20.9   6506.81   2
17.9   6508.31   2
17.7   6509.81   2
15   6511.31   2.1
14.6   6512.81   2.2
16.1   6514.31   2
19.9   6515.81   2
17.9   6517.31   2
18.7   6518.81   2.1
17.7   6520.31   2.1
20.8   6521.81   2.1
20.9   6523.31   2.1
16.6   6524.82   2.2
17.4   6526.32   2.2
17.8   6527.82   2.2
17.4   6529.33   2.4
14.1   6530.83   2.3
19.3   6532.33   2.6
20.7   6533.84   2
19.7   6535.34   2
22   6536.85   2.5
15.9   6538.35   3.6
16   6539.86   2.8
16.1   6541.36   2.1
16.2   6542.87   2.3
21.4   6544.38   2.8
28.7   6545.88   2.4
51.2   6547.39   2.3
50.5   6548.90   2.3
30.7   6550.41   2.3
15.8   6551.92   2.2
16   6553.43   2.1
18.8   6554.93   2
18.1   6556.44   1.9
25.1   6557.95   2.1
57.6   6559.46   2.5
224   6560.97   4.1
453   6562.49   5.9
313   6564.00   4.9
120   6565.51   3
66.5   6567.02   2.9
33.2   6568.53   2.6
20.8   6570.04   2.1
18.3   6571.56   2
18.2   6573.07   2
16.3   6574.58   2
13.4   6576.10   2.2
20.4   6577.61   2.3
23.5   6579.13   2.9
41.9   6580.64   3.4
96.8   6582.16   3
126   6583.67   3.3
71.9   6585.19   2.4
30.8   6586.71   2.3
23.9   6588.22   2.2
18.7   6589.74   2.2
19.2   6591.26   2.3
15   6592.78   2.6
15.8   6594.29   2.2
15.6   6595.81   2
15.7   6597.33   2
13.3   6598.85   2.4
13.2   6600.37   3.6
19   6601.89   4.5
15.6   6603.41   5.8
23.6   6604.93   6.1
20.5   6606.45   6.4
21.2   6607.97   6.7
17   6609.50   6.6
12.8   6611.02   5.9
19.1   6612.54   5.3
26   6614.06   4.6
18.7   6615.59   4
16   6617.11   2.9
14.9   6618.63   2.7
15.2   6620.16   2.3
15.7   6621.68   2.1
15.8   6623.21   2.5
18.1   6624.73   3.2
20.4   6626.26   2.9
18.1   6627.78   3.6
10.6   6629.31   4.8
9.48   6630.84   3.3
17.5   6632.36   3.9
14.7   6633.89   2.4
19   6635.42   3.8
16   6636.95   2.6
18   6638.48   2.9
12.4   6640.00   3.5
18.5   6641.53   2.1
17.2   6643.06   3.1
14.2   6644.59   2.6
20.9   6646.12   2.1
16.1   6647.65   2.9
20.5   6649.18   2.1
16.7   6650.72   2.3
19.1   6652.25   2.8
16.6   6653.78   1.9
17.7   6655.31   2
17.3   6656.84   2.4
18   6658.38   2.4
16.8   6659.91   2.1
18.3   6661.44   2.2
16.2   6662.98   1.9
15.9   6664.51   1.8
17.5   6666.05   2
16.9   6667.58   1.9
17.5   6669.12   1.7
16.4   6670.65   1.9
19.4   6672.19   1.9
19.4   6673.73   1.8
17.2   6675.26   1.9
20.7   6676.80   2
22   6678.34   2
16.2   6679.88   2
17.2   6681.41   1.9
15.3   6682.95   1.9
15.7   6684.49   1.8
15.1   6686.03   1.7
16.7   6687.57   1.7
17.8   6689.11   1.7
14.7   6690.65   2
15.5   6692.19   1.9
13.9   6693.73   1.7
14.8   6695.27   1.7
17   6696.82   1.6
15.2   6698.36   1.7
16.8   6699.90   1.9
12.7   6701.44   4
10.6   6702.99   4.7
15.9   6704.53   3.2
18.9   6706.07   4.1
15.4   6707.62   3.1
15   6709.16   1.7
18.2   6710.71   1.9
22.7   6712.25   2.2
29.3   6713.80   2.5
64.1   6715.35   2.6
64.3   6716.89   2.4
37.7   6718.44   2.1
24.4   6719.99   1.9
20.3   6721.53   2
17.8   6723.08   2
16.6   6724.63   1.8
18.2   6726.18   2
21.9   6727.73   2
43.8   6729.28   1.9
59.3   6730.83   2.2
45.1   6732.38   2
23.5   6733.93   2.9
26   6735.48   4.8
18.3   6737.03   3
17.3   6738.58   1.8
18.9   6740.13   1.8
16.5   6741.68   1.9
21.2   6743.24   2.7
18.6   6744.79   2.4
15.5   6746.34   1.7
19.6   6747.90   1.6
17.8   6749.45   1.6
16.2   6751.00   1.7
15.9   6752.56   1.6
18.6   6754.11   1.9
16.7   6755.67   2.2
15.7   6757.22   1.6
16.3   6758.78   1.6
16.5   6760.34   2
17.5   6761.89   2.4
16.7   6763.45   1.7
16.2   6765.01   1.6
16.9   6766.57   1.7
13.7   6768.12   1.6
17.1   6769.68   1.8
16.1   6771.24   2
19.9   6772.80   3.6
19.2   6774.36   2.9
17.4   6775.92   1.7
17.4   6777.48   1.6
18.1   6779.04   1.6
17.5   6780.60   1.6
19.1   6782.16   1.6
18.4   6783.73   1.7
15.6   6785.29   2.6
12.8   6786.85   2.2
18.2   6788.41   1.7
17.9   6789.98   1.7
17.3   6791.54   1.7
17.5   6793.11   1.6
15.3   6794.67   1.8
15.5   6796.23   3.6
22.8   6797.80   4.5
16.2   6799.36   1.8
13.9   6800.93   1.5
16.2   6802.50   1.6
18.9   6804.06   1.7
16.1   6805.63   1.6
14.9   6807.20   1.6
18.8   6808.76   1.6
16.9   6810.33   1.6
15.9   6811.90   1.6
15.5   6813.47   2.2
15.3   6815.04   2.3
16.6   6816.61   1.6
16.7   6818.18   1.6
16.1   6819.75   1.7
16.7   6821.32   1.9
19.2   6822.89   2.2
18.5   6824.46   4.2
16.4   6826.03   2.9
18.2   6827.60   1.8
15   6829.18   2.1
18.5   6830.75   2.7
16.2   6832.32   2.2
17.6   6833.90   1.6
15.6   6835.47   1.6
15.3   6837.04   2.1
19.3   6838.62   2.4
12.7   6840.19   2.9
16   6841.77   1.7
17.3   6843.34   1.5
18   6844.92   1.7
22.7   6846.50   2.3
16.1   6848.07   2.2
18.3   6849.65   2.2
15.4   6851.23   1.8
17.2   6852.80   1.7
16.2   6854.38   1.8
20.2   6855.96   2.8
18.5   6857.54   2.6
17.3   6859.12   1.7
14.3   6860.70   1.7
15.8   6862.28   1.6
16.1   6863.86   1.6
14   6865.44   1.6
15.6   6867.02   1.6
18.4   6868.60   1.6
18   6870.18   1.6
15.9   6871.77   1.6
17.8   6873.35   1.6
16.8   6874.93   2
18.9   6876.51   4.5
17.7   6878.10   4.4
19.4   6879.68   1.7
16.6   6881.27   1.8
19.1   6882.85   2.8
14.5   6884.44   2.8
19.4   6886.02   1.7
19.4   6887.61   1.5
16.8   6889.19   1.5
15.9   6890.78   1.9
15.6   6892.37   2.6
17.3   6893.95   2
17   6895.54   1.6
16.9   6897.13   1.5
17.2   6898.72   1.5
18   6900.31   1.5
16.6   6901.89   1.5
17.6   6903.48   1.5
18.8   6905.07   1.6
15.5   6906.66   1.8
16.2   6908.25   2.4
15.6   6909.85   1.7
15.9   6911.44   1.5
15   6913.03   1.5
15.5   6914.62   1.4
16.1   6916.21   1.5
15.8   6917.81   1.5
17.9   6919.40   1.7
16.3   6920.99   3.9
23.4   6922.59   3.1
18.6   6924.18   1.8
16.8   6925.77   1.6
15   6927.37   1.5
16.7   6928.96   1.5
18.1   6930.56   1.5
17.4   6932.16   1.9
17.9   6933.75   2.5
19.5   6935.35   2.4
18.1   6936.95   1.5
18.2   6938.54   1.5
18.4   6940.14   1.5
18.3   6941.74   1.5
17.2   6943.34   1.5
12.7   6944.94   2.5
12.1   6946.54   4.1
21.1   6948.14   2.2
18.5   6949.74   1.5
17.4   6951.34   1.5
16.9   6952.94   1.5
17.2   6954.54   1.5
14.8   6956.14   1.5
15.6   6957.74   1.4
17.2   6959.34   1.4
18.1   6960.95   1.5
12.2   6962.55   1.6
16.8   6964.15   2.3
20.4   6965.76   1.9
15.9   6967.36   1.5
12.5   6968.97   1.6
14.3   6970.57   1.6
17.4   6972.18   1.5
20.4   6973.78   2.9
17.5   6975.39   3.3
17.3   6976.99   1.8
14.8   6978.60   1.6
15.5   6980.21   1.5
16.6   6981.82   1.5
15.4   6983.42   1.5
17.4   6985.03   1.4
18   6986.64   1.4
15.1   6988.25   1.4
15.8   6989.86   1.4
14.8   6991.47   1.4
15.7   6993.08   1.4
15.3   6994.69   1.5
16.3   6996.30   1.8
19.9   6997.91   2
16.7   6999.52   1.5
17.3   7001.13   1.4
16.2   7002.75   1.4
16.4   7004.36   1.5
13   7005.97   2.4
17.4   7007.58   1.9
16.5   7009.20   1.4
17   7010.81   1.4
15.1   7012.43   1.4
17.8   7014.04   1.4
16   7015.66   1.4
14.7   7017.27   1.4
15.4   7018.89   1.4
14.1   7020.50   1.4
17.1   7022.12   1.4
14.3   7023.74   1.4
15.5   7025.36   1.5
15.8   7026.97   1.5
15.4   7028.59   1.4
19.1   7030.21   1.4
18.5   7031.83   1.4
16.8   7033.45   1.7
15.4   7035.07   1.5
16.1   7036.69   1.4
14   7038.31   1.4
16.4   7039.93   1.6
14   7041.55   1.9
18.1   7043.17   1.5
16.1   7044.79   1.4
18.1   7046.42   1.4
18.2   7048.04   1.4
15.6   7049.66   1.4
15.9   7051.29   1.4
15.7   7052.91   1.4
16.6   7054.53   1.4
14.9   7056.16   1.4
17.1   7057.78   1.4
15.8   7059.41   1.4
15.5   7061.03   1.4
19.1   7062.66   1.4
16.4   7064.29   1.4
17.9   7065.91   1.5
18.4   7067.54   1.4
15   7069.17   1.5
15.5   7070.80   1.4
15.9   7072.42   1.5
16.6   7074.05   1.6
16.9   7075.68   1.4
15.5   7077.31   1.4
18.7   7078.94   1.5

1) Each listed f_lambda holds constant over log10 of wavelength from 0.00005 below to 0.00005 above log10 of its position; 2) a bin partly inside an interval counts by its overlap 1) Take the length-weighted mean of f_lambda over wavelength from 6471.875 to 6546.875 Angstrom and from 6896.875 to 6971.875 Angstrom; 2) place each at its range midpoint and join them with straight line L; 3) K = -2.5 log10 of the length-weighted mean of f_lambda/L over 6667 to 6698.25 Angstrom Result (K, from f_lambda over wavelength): 0.031 mag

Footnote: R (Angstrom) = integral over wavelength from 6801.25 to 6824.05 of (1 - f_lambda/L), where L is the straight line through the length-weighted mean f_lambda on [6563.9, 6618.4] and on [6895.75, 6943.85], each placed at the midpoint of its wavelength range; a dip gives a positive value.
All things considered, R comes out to 6.3 Angstrom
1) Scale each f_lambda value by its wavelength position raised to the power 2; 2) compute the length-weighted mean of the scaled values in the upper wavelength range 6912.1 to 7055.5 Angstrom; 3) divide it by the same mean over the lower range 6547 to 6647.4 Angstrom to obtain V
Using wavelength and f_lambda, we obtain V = 0.47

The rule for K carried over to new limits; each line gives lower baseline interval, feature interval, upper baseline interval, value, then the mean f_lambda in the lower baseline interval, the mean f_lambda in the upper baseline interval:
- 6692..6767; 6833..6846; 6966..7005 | 0.18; 22.1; 16.4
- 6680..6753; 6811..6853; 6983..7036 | 0.17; 22.2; 16.2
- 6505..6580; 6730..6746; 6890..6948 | 0.13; 43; 17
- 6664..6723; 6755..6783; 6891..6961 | 0.13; 20.4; 17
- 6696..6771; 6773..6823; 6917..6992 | 0.21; 22.2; 16.9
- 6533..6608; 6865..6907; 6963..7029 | 0.38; 48.6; 16.2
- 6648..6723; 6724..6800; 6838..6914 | -0.05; 19.8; 17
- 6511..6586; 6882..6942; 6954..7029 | 0.26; 48.3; 16.2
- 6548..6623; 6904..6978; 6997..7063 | 0.31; 47.6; 16.3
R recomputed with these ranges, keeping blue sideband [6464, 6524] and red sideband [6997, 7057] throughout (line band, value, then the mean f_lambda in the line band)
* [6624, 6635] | 0.96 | 15.6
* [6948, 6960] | -0.53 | 17.1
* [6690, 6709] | 2.09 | 15.1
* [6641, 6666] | -0.58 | 17.5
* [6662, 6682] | -0.99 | 17.9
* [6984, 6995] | 0.20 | 16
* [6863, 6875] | 0.03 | 16.6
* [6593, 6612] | 0.33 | 16.9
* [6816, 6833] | -0.41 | 17.1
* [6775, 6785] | -0.64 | 17.9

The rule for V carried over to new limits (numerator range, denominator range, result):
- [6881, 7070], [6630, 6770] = 0.91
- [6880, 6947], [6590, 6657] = 1.09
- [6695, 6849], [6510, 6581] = 0.47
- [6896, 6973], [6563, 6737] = 0.69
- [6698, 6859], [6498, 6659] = 0.65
